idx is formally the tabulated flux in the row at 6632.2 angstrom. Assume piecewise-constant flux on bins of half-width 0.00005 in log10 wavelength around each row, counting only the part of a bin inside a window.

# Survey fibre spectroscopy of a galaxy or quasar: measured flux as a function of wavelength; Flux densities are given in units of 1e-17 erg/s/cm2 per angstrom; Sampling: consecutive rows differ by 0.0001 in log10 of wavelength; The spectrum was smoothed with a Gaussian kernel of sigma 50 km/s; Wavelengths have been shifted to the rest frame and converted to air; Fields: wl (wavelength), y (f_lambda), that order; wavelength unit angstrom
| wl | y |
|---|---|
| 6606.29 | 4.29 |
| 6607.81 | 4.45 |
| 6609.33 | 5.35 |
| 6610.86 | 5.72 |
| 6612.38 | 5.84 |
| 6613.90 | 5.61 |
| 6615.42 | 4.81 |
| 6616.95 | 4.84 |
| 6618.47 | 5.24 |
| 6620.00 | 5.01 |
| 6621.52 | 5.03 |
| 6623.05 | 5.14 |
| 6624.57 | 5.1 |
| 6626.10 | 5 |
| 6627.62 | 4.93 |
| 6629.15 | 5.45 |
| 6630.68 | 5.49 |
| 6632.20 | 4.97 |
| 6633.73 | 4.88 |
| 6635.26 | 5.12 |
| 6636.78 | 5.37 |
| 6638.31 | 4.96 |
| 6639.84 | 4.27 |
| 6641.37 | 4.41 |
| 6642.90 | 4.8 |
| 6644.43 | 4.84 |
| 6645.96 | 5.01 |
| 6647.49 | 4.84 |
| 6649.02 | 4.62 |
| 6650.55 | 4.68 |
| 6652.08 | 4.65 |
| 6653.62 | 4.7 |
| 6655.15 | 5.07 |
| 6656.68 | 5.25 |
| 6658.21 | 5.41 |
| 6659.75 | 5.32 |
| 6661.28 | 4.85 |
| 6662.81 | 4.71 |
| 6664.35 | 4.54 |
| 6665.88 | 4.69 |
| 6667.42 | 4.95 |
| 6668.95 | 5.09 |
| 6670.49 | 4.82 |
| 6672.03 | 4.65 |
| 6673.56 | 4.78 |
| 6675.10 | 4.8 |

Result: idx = 4.97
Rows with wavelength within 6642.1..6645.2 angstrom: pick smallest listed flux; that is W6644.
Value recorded 4.8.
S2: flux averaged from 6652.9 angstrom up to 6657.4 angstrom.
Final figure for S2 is 5.01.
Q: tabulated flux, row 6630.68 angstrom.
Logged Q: 5.49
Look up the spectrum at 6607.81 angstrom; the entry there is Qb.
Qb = 4.45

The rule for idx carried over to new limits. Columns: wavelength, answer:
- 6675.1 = 4.8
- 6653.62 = 4.7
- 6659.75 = 5.32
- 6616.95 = 4.84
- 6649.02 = 4.62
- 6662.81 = 4.71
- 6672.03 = 4.65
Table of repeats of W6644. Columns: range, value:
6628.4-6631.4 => 5.45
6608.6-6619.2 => 4.81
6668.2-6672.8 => 4.65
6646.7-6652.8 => 4.62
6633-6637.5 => 4.88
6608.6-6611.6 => 5.35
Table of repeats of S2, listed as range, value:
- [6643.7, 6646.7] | 4.93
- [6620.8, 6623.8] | 5.08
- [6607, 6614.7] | 5.39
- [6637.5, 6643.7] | 4.61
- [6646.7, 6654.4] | 4.7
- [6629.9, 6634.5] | 5.11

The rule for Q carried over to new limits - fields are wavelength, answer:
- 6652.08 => 4.65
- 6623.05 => 5.14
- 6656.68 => 5.25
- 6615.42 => 4.81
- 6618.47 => 5.24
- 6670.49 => 4.82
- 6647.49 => 4.84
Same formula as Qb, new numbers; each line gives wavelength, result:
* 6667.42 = 4.95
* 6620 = 5.01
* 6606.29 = 4.29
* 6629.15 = 5.45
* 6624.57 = 5.1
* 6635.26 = 5.12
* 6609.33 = 5.35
